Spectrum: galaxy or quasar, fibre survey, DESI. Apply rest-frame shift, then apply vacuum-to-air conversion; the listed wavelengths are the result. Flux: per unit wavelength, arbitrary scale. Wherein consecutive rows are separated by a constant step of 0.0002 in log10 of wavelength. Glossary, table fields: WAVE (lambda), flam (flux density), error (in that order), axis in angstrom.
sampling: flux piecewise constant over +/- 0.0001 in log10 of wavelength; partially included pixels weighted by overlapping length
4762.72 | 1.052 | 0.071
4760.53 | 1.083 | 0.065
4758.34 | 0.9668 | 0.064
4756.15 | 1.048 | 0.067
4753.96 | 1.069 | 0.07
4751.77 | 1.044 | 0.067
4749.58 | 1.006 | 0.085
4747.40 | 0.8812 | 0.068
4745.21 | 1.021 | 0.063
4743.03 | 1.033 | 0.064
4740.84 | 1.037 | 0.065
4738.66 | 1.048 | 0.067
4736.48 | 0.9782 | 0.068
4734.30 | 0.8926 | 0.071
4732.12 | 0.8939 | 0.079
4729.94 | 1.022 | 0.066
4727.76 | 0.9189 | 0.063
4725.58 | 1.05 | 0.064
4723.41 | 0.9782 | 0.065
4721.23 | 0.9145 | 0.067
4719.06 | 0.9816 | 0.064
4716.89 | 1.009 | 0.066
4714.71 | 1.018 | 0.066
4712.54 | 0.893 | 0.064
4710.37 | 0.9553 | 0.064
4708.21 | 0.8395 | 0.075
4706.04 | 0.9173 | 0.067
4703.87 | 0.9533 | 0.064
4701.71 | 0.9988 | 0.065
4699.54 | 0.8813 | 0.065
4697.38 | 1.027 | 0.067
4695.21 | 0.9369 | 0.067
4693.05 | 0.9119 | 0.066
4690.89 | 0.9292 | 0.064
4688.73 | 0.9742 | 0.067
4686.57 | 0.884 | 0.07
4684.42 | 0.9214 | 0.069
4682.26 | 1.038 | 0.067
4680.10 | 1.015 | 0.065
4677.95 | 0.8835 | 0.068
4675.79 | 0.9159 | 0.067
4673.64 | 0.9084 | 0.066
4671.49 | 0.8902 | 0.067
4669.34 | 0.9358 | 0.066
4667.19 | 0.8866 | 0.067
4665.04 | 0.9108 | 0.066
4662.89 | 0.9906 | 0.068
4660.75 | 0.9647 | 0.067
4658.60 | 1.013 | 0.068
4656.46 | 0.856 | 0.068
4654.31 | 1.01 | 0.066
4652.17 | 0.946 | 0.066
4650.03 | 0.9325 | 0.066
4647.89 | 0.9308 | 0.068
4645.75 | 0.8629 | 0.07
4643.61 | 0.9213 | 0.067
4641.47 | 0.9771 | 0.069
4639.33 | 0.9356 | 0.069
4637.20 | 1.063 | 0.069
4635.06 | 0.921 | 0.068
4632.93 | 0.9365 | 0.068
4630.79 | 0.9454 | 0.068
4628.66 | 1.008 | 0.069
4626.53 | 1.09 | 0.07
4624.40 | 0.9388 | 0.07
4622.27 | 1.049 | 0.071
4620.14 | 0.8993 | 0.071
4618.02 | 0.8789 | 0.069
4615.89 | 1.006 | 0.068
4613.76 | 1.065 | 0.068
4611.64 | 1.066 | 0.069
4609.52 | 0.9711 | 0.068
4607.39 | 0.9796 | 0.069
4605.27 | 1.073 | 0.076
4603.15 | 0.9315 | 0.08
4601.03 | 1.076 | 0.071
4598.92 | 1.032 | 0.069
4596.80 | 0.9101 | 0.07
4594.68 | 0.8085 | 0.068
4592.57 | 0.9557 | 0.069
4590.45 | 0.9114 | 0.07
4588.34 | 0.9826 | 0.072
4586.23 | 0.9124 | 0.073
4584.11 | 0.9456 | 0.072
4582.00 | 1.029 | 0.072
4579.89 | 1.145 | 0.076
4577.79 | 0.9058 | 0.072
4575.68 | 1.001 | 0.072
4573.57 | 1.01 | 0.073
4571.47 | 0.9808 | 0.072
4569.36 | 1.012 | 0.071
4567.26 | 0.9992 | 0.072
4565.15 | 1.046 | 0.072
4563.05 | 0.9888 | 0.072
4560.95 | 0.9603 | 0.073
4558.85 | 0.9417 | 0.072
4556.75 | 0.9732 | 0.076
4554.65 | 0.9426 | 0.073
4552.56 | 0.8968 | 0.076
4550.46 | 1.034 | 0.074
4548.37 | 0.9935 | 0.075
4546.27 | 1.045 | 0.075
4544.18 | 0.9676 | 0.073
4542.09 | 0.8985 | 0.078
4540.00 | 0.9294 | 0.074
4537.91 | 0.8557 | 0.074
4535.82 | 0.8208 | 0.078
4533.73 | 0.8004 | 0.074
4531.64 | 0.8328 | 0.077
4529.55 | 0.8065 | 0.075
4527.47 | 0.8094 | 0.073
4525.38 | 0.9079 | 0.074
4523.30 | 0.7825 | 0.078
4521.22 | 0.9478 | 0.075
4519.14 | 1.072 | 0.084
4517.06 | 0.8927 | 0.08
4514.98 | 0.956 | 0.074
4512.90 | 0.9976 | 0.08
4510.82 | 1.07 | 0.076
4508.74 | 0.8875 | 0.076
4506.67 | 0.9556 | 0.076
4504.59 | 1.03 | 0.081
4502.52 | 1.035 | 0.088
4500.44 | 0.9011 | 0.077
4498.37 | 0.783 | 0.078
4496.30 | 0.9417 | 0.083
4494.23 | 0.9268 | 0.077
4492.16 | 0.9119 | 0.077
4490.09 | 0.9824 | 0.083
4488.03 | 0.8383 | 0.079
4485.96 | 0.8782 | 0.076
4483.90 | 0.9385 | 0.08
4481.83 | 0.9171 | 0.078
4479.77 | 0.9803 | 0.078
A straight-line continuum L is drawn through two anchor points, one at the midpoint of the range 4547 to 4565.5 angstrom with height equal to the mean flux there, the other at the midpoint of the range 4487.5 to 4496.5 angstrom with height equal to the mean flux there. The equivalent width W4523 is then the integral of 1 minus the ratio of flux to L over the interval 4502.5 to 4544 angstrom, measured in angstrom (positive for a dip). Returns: 1.5 angstrom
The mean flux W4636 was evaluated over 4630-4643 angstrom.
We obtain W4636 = 0.961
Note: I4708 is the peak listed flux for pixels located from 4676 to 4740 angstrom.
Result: 1.05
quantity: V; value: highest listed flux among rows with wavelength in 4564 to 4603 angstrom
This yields 1.145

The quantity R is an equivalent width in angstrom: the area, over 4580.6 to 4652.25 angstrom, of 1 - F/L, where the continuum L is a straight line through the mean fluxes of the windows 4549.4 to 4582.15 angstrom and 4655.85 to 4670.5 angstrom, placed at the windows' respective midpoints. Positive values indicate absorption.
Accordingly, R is -0.3 angstrom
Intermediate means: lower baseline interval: 0.991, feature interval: 0.968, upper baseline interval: 0.939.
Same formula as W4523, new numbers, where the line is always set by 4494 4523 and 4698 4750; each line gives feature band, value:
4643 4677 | 1.1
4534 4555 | 0.5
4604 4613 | -0.6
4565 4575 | -0.5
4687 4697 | 0.2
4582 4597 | 0.5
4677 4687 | 0.1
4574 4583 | -0.6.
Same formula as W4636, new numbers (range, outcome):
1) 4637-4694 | 0.939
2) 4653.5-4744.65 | 0.953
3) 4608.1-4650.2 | 0.971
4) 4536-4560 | 0.948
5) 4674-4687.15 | 0.943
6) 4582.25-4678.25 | 0.957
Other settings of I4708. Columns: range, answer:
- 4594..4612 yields 1.076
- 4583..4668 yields 1.09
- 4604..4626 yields 1.073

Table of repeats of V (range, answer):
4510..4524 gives 1.072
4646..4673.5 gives 1.013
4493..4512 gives 1.07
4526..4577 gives 1.046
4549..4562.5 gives 1.034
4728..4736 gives 1.022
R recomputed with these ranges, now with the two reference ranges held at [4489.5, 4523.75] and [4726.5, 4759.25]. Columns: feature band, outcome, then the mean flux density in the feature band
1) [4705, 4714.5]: 0.7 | 0.913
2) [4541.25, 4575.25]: -0.9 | 0.982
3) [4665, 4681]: 1.0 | 0.918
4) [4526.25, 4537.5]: 1.6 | 0.817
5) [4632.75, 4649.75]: 0.5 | 0.943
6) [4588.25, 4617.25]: -0.5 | 0.982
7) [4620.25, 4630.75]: -0.4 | 1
